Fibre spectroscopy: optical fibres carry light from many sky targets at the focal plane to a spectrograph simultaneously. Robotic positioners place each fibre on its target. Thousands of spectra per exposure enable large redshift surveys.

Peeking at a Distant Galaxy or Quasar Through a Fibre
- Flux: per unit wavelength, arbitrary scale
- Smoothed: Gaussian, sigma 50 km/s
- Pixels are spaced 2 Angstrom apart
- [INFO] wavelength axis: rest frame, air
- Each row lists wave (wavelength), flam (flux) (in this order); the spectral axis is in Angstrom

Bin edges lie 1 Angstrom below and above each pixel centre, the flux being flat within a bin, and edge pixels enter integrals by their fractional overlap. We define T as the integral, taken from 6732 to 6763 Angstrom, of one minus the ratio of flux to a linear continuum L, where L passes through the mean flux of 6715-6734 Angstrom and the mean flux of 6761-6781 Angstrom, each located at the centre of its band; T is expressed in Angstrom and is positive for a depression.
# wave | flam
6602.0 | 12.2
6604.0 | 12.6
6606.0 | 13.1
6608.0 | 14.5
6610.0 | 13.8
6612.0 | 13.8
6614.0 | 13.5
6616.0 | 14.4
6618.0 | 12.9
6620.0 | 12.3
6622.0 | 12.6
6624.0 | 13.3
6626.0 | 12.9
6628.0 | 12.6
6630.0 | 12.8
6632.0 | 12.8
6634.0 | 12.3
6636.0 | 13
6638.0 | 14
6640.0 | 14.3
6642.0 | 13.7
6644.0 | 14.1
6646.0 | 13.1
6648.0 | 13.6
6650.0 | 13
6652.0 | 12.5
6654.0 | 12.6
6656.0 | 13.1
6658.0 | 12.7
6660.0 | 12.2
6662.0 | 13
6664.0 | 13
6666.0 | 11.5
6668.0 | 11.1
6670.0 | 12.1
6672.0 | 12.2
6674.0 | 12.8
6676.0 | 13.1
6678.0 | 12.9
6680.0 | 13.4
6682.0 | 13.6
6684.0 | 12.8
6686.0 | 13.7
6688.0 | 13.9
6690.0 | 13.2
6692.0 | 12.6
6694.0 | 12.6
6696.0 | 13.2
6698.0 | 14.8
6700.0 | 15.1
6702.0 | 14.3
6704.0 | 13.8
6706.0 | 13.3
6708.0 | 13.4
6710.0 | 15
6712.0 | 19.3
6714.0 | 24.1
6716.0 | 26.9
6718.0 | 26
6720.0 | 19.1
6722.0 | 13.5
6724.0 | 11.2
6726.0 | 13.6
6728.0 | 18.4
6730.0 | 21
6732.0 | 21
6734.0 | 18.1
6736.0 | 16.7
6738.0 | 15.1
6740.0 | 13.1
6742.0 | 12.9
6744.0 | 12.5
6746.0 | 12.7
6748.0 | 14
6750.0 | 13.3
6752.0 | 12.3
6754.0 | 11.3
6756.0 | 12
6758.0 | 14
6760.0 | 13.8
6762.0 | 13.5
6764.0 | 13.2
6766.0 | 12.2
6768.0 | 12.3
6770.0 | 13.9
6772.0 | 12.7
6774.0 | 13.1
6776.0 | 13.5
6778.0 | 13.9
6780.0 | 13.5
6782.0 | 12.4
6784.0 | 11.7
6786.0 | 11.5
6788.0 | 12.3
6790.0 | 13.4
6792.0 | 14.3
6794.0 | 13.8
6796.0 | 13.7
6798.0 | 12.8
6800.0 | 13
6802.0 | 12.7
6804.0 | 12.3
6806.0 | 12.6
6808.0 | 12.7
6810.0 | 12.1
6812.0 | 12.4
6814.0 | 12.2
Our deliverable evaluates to 4.2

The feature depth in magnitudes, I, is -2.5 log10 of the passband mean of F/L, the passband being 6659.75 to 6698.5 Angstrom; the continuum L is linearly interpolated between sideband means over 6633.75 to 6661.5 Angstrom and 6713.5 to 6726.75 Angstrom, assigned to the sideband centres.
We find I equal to 0.218 mag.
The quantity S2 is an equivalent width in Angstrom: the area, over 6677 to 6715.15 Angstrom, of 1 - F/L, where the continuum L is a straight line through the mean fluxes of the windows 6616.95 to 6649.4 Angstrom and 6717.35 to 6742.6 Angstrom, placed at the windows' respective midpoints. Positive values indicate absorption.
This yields 2.6 Angstrom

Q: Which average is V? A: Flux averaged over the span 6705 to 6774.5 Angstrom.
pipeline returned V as 15.4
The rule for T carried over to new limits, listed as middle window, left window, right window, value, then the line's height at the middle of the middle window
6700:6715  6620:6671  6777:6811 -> -3.77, 12.9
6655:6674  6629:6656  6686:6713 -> 1.72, 13.6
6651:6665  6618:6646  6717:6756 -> 1.00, 13.7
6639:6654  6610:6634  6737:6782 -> -0.38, 13.1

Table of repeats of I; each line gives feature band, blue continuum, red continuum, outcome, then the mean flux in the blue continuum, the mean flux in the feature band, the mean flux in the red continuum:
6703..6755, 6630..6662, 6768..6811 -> -0.239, 13.1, 16.2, 12.9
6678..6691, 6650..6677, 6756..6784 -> -0.066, 12.5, 13.4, 13.1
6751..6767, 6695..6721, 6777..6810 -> 0.156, 17.6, 12.8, 12.9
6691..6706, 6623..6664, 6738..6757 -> -0.066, 13.1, 13.7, 12.8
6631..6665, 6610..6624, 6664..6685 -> -0.018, 13.3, 13.1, 12.6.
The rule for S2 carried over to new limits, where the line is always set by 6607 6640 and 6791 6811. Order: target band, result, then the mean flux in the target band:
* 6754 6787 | 0.36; 12.9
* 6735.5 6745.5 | -0.59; 13.9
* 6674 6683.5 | 0.00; 13.2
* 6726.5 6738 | -4.71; 18.5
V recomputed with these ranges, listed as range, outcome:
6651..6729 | 14.5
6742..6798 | 13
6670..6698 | 13.1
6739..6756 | 12.7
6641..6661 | 13.1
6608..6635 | 13.1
